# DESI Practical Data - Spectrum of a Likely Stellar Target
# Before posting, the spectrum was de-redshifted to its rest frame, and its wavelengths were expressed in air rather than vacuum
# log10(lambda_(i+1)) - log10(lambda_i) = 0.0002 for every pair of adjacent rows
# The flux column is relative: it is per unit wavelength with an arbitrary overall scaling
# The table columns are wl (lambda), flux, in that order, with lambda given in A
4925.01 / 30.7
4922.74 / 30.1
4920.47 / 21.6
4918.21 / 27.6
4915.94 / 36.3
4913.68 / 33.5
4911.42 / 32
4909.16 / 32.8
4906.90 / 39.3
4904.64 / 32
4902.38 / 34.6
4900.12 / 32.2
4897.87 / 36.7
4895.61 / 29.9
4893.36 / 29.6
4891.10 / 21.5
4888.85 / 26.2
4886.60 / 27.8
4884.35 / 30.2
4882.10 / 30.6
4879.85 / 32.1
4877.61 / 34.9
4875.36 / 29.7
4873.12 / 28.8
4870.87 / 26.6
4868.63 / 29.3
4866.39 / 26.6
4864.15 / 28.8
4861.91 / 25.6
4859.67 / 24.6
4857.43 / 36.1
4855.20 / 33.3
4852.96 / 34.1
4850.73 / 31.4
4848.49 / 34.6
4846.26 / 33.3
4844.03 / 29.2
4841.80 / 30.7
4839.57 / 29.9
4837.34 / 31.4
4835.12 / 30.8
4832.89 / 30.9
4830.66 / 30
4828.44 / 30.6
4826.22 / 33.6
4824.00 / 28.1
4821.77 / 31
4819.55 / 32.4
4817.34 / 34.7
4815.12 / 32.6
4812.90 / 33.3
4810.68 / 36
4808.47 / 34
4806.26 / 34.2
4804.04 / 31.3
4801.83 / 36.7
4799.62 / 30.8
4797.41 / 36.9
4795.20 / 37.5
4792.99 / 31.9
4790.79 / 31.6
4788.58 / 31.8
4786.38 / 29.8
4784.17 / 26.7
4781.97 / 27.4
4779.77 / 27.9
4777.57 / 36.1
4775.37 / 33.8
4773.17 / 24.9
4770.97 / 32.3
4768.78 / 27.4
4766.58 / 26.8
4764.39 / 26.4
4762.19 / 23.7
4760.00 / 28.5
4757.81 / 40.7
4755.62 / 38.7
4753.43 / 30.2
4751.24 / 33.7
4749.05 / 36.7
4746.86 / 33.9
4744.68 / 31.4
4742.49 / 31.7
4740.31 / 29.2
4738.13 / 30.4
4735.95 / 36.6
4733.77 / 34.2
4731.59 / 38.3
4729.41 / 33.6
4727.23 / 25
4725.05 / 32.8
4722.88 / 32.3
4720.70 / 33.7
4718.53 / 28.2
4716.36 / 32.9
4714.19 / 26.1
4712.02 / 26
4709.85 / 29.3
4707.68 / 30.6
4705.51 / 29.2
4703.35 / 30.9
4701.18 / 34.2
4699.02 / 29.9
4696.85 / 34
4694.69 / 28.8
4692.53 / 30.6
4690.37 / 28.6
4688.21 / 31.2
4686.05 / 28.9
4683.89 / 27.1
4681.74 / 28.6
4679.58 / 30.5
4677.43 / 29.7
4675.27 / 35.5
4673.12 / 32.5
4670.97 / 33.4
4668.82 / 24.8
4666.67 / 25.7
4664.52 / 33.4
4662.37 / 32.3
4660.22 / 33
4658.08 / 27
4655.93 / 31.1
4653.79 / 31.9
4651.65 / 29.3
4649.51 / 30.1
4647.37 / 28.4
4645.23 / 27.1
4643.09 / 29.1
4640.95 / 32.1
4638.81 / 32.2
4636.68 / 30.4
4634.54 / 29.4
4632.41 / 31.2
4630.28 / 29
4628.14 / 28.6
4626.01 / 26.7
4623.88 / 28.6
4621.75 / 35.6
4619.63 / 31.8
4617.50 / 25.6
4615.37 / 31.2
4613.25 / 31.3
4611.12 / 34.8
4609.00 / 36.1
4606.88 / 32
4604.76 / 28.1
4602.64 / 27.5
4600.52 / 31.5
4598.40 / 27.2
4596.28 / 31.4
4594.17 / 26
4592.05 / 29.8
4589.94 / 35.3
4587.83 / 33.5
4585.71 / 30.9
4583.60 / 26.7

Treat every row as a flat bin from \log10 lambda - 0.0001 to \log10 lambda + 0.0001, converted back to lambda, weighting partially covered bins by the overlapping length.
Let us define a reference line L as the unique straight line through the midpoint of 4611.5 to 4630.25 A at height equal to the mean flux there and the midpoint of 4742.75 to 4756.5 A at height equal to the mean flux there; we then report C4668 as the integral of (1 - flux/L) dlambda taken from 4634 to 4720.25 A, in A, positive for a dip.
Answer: 4.2 A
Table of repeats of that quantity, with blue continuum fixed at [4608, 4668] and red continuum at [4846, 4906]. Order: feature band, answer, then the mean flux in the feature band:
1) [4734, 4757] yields -2.24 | 33.4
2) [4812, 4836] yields -0.96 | 31.6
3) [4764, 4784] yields 0.79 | 29.2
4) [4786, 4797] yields -0.93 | 33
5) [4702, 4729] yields 0.47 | 29.9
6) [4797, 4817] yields -2.30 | 33.9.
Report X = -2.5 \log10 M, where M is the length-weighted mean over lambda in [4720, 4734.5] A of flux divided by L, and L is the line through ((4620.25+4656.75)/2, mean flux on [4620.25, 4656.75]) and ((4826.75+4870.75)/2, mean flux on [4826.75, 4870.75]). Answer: -0.086 mag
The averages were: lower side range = 30.1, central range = 32.8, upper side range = 30.5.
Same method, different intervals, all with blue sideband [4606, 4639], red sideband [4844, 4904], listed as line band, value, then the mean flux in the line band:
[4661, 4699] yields 0.015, 30.3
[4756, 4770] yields 0.040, 29.5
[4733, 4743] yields -0.062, 32.4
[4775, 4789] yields 0.009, 30.3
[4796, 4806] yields -0.119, 34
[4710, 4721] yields 0.058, 29.1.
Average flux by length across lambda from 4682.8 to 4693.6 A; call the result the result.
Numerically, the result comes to 29.3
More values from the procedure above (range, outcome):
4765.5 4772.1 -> 28.8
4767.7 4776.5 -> 29.6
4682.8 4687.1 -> 28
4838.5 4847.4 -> 30.8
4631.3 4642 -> 31.1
